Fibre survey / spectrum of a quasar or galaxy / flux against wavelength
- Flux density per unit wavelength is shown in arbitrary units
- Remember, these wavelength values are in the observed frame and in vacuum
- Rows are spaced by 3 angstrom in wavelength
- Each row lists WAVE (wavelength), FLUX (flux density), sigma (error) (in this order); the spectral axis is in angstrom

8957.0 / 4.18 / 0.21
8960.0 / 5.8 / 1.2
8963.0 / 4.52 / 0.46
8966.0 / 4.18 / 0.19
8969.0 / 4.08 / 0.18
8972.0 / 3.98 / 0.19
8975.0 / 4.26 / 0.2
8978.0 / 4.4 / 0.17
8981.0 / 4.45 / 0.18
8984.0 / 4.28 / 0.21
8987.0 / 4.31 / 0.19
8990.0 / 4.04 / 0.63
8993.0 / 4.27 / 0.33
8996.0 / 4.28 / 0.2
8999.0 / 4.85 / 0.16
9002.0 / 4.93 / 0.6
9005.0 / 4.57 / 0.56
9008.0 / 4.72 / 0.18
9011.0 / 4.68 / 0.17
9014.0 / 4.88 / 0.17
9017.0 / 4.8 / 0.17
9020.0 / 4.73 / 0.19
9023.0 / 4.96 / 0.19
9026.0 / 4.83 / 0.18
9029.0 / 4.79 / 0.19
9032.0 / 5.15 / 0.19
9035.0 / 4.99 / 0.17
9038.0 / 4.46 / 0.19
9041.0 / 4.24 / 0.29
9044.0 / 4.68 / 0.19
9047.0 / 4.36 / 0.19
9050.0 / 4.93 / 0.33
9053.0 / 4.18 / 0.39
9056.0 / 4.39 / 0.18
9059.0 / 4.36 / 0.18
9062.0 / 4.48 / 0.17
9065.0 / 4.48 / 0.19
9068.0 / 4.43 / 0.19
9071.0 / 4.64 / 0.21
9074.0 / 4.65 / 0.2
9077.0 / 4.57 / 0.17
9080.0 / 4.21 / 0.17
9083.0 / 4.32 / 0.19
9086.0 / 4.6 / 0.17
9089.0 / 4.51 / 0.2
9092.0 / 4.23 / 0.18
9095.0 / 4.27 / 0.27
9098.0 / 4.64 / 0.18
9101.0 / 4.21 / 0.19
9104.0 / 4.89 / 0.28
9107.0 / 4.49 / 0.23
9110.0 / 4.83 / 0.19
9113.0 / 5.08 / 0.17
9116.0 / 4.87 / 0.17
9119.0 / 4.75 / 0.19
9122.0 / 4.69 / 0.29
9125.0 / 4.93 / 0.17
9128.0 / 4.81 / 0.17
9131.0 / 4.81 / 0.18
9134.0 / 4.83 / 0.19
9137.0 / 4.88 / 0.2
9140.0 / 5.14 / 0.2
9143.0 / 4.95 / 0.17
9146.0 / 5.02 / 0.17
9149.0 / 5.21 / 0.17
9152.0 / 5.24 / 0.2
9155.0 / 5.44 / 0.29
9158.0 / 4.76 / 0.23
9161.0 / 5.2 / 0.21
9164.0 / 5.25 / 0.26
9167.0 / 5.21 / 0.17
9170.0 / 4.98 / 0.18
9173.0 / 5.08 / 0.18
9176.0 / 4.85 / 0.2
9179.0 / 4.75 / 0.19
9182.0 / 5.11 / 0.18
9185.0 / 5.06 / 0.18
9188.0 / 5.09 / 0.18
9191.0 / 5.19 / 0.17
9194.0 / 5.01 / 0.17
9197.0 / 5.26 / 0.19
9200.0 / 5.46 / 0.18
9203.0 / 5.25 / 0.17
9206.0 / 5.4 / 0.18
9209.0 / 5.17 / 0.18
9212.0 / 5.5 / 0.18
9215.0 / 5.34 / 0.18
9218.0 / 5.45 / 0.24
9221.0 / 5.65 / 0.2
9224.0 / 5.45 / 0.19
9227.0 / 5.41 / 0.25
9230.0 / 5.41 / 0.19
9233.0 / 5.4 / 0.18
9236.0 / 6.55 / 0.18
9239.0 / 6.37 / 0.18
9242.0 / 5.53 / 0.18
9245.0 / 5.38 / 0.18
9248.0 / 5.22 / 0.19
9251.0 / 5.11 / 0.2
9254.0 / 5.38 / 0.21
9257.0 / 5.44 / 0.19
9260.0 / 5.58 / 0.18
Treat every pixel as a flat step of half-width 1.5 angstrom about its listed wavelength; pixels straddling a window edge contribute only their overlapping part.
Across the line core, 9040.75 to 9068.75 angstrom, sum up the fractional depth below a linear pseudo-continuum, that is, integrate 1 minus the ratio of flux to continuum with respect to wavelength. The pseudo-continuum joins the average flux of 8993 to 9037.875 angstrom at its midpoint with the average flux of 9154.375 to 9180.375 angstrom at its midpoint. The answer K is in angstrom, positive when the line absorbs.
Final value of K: 2.2 angstrom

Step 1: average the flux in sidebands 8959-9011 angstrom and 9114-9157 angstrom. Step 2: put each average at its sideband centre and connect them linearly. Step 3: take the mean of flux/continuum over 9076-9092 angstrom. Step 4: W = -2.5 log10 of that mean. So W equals 0.09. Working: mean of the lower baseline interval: 4.46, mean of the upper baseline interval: 4.97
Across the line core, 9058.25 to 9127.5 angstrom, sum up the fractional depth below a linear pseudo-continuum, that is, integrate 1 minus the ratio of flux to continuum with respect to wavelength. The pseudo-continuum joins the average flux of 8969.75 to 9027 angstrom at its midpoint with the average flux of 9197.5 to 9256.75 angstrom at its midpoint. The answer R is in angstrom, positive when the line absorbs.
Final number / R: 4.93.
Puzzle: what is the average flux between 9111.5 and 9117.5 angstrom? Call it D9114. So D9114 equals 4.98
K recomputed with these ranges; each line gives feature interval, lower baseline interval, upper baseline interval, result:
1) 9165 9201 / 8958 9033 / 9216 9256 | 1.74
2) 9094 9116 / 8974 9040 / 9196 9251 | 1.60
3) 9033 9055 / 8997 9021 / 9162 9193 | 1.20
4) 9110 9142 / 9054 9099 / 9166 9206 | -0.89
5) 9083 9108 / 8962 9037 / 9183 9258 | 2.33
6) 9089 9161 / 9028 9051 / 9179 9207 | 2.00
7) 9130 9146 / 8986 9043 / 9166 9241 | 0.53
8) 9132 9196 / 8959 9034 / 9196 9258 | 2.18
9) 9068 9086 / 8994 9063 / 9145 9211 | 1.24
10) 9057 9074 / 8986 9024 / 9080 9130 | 0.47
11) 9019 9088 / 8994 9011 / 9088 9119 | 0.78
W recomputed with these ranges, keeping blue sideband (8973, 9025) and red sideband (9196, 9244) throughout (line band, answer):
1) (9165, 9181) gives 0.07 mag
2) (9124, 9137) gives 0.06 mag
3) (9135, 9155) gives 0.02 mag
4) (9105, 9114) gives 0.06 mag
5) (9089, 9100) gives 0.14 mag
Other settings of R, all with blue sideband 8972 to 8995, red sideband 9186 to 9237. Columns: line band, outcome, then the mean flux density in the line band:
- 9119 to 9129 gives 0.3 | 4.8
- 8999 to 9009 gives -0.9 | 4.76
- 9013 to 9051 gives -2.1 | 4.75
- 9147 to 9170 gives -0.2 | 5.17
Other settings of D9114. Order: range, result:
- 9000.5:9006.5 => 4.75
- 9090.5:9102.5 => 4.34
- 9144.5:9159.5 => 5.13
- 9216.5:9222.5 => 5.55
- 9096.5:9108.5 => 4.56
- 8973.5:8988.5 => 4.34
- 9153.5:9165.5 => 5.16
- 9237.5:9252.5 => 5.52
